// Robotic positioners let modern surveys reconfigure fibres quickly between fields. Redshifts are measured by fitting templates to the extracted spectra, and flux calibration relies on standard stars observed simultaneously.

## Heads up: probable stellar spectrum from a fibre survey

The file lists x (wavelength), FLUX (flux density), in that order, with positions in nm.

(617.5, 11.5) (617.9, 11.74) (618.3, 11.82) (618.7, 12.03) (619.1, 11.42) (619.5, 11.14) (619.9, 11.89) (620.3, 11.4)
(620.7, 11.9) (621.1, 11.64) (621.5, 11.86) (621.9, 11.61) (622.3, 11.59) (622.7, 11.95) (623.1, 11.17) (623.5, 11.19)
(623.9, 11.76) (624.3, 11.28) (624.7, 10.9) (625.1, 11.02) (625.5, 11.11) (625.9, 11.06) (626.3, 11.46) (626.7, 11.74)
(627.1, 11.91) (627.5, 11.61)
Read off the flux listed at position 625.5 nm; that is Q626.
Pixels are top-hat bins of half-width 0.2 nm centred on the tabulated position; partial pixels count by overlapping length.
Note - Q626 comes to 11.11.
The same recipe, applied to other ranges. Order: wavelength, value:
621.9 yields 11.61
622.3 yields 11.59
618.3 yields 11.82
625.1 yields 11.02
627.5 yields 11.61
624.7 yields 10.9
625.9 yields 11.06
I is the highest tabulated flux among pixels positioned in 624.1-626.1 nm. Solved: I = 11.28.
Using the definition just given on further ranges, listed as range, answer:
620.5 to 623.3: 11.95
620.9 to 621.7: 11.86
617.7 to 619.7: 12.03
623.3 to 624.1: 11.76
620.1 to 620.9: 11.9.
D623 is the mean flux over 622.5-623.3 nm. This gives 11.6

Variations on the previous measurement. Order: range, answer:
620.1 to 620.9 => 11.6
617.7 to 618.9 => 11.9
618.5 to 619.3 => 11.7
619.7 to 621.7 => 11.7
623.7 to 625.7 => 11.2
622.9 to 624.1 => 11.4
